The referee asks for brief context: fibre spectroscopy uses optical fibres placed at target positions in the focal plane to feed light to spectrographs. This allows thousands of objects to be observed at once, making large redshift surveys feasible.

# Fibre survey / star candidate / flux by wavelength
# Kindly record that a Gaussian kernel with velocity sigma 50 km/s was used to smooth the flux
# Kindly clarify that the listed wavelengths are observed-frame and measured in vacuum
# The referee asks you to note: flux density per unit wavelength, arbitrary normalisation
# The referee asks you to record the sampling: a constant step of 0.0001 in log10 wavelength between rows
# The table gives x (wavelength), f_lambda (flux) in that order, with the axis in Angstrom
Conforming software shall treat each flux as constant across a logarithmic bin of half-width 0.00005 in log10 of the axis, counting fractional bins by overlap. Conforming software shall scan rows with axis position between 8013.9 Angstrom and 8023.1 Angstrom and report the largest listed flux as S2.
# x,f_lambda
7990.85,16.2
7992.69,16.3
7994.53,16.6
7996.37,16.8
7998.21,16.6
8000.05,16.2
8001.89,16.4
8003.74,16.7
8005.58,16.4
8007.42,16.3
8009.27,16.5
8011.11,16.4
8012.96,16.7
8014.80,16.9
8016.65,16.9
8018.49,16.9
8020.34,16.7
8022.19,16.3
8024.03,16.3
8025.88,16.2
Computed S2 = 16.9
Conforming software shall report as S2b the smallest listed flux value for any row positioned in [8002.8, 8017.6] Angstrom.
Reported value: 16.3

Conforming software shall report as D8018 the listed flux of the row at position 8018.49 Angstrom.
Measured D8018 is 16.9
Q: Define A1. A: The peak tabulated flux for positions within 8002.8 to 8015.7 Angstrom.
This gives 16.9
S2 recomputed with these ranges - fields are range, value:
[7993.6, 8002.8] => 16.8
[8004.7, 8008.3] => 16.4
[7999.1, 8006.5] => 16.7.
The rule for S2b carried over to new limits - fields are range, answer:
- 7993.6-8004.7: 16.2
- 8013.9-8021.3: 16.7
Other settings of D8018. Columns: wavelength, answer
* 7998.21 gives 16.6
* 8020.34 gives 16.7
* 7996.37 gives 16.8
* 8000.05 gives 16.2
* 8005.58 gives 16.4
